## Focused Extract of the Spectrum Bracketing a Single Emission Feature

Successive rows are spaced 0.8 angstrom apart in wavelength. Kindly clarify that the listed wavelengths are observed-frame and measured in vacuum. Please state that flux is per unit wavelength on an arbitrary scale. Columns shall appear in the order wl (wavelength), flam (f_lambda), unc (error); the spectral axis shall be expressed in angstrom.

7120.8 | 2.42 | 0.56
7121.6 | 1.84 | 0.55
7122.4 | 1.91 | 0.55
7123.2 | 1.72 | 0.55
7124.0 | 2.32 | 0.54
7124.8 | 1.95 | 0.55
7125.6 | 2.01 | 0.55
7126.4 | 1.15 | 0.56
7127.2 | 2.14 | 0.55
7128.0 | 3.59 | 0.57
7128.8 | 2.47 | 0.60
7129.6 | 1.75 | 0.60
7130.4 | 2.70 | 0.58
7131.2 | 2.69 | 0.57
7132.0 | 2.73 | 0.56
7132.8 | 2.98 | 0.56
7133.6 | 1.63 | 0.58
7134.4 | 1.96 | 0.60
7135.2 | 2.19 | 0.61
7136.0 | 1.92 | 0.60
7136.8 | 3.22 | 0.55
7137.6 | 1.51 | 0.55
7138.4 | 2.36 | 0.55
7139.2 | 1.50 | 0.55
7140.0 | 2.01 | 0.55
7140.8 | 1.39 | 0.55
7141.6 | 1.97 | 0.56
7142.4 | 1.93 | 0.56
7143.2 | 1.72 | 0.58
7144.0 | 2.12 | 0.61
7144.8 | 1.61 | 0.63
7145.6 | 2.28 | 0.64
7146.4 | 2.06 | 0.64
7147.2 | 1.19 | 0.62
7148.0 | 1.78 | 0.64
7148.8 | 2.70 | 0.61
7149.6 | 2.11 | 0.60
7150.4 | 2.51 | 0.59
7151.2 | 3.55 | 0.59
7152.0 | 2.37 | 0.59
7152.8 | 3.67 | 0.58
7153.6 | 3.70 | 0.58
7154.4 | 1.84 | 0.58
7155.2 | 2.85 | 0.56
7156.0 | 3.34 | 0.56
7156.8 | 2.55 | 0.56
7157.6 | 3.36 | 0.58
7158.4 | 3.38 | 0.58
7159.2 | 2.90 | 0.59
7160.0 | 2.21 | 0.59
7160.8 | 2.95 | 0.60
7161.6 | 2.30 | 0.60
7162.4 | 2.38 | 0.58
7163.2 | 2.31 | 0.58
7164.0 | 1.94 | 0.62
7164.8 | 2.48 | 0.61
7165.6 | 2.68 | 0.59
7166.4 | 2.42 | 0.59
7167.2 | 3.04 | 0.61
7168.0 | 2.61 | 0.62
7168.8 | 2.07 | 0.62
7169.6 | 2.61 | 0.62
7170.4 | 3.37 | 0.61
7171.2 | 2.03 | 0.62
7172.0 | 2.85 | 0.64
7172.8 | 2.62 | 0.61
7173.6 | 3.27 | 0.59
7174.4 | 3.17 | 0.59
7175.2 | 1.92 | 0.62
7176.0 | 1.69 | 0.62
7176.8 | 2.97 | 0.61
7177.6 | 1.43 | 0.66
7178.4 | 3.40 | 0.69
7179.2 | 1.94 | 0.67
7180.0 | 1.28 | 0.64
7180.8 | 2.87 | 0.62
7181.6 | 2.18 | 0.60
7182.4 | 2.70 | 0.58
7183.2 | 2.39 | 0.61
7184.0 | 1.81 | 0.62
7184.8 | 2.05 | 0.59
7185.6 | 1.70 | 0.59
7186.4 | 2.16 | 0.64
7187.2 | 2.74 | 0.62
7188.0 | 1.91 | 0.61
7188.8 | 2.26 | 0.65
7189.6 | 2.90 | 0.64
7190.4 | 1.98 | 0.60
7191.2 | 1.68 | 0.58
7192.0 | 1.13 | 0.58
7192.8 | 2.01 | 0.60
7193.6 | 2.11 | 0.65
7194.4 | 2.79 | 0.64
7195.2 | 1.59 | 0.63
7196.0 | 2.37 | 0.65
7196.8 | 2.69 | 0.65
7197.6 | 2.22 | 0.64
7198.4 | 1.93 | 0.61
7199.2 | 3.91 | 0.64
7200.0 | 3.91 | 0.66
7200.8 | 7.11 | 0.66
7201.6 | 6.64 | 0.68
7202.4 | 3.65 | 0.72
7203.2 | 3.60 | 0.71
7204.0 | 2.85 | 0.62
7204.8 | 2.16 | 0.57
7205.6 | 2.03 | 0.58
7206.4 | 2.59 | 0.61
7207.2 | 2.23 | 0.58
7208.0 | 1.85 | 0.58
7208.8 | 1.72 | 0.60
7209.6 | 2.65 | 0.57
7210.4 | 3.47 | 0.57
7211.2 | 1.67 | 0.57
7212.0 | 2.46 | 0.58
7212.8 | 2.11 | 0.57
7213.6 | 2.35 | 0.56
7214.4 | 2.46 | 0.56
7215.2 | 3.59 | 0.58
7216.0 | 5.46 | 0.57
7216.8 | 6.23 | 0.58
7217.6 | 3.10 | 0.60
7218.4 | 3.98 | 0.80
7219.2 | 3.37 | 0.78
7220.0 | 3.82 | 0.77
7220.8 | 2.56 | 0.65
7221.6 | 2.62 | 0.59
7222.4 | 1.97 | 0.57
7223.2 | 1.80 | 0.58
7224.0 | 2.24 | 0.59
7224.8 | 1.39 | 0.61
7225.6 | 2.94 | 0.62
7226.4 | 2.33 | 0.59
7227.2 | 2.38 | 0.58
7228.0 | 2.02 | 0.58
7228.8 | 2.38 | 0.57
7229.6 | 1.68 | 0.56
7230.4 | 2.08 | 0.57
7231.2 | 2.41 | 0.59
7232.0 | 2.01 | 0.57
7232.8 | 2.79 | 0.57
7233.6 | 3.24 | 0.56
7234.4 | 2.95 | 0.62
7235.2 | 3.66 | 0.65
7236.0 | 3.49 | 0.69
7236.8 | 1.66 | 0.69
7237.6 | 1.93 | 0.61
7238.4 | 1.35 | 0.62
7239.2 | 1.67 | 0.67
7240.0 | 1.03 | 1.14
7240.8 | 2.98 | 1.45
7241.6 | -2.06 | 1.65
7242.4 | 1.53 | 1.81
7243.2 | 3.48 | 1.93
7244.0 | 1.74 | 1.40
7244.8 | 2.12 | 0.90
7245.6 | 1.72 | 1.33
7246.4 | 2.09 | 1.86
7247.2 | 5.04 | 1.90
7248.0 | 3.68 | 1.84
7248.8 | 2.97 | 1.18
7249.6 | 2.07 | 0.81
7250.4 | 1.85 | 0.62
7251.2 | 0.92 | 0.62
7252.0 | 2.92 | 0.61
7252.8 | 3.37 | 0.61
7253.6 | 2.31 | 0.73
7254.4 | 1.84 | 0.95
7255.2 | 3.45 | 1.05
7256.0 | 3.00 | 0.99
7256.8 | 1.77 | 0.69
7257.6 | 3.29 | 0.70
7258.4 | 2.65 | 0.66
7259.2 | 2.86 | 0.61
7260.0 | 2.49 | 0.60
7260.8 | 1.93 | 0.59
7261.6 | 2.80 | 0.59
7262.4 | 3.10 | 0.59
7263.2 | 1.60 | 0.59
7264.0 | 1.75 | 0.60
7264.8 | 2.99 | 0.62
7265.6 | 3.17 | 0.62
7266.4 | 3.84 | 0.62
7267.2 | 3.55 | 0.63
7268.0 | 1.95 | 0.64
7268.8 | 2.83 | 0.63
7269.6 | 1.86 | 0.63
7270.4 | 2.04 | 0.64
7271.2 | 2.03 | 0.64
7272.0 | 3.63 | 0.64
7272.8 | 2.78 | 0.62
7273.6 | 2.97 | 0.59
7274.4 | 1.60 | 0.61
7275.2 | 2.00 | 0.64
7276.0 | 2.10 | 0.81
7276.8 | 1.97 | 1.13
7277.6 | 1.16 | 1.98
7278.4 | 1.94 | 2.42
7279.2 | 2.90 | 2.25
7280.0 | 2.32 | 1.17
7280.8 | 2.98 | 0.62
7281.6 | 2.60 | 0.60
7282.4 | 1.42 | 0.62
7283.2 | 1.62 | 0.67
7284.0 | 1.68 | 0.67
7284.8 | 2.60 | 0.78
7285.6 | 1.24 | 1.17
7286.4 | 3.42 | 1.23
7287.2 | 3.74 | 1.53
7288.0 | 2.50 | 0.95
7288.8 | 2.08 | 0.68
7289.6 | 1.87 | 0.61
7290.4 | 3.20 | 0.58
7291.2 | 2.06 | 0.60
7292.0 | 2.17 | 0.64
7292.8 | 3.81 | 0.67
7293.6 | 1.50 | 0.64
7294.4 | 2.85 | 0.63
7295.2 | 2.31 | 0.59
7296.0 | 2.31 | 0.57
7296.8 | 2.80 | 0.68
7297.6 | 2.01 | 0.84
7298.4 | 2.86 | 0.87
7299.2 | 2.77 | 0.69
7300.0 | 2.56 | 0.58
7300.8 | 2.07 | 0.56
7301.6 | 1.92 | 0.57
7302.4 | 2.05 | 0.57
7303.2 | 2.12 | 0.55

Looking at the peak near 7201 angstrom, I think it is [S II]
